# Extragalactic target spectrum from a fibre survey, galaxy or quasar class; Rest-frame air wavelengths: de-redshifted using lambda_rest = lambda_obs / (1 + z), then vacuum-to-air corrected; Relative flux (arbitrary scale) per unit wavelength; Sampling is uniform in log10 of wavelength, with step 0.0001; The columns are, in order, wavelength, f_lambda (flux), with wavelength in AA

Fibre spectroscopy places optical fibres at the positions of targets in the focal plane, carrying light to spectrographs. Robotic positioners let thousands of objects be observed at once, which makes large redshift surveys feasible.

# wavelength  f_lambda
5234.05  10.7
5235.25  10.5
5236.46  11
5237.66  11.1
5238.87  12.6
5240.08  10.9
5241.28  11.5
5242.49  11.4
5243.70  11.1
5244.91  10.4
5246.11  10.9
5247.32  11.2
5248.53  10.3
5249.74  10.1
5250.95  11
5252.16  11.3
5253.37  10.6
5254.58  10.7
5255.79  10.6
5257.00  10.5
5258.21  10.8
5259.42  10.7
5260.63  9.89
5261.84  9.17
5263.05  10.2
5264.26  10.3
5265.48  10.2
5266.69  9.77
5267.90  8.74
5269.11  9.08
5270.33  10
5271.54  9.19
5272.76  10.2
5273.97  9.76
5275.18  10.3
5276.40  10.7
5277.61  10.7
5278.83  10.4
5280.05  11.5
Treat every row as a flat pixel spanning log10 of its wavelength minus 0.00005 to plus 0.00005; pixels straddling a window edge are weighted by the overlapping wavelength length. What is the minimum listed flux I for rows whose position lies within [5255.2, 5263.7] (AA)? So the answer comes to 9.17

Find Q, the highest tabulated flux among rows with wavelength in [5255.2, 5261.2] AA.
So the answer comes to 10.8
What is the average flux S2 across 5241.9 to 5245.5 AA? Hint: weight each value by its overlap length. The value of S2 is 11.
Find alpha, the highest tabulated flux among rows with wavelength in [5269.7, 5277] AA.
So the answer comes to 10.7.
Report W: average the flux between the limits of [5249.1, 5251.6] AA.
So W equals 10.5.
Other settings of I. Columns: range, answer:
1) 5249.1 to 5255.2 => 10.1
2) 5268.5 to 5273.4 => 9.08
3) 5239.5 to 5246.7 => 10.4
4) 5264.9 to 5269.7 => 8.74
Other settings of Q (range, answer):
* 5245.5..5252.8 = 11.3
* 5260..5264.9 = 10.3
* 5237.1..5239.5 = 12.6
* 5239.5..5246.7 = 11.5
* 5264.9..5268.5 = 10.2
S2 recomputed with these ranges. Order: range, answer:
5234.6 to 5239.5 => 11.3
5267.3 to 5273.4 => 9.44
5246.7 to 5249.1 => 10.7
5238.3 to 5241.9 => 11.7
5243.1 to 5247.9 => 10.9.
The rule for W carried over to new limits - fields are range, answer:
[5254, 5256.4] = 10.7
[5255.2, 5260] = 10.7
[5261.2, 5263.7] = 9.72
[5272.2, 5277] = 10.2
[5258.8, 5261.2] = 10.3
